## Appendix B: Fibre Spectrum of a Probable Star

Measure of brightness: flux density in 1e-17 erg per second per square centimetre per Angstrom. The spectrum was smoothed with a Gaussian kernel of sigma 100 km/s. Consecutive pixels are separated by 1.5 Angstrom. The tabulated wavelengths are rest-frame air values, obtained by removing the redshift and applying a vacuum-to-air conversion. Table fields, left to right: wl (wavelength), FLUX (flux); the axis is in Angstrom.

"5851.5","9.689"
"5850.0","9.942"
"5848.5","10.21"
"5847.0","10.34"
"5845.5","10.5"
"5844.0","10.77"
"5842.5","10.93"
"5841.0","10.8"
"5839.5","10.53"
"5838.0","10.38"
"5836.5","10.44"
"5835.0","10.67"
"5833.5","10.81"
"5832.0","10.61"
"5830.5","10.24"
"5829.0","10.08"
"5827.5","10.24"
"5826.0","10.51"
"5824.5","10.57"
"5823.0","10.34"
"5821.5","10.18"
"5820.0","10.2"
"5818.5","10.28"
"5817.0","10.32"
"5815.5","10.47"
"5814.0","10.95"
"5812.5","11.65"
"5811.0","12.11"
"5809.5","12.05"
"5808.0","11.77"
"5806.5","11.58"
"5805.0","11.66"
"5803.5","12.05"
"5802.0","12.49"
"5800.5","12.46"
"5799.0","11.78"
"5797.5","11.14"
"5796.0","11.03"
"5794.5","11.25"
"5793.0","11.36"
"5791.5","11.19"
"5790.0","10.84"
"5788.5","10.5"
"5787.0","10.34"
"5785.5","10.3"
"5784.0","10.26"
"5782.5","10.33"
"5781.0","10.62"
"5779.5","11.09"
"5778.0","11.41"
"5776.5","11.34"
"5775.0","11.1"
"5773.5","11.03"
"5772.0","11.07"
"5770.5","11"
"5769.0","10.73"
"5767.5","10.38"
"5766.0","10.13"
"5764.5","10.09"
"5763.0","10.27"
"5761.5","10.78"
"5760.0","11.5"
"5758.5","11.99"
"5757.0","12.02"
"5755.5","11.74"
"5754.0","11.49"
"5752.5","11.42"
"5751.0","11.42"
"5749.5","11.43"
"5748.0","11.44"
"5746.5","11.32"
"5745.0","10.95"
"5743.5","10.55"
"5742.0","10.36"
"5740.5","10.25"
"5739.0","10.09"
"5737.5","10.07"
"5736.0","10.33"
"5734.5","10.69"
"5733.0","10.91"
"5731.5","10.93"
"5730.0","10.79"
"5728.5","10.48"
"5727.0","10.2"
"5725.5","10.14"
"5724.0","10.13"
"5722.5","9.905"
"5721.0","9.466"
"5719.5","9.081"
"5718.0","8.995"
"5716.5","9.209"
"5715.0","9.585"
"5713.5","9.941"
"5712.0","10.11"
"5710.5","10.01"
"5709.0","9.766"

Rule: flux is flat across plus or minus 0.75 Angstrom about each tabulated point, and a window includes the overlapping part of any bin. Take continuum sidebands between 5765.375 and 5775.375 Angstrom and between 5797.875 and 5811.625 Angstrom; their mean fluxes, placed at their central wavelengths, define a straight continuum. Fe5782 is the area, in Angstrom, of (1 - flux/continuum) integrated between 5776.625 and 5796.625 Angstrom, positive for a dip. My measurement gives 0.90 Angstrom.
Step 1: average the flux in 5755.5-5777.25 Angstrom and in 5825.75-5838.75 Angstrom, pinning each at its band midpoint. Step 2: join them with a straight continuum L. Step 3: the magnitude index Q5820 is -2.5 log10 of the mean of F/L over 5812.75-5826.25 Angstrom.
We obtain 0.01 mag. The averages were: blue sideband 11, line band 10.5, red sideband 10.4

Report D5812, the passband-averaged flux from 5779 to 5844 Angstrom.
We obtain 10.9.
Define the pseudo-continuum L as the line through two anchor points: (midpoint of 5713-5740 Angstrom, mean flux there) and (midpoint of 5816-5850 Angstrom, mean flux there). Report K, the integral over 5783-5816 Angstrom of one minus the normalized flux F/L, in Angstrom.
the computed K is -3.2 Angstrom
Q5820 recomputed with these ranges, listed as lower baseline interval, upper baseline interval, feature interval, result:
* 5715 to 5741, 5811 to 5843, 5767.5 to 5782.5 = -0.07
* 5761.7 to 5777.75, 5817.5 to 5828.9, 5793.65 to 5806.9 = -0.12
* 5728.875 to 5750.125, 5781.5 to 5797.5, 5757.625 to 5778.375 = -0.02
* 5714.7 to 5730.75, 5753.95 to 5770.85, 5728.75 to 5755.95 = -0.05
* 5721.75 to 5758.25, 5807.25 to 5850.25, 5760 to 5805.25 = -0.03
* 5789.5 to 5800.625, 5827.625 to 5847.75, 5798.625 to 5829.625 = -0.01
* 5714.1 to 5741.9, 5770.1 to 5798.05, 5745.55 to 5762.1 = -0.10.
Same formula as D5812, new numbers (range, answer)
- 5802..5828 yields 11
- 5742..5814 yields 11.2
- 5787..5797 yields 11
